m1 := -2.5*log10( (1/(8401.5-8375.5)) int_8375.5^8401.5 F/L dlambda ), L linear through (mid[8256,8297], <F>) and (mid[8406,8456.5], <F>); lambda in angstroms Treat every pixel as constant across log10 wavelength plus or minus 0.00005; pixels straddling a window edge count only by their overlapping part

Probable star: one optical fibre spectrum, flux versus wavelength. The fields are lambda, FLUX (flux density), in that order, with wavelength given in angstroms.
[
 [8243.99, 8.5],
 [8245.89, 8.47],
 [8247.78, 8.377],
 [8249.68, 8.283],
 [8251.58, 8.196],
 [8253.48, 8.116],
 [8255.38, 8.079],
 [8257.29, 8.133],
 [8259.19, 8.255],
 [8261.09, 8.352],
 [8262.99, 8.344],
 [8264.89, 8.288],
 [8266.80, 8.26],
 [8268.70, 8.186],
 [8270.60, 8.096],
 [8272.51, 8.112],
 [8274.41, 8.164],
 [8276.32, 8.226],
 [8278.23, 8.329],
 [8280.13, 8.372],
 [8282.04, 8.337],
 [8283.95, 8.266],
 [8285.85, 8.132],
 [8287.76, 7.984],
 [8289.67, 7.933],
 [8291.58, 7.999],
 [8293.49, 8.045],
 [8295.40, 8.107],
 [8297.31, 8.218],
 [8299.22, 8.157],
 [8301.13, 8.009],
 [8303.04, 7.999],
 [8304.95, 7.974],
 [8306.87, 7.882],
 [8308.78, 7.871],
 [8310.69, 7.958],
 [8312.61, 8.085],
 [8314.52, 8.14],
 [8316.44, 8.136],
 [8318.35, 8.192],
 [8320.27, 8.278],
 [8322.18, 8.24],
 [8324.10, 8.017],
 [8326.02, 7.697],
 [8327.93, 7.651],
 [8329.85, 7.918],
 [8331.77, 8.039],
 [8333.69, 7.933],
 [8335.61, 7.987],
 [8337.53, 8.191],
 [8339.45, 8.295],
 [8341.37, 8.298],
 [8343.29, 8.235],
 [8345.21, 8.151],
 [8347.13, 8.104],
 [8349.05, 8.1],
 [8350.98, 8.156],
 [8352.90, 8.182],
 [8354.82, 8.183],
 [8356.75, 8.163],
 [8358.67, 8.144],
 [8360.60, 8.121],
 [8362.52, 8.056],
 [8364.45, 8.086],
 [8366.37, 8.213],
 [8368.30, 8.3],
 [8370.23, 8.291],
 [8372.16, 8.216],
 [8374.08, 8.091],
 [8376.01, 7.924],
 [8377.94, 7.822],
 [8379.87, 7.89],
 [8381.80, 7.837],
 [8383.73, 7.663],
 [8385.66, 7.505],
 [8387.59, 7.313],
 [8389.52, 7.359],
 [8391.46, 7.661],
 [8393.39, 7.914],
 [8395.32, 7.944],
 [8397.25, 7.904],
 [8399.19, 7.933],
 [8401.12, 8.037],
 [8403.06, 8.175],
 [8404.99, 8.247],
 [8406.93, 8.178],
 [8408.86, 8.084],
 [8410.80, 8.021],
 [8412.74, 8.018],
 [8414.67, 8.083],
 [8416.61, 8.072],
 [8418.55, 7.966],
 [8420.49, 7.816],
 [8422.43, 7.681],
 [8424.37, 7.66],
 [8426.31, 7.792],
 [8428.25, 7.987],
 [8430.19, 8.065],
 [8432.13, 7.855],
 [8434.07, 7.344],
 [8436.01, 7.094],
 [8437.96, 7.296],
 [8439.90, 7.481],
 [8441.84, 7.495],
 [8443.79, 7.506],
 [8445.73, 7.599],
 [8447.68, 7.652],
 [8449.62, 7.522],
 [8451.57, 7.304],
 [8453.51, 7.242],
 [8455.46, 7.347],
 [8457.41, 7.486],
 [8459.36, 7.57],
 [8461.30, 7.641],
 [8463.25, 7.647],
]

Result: 0.01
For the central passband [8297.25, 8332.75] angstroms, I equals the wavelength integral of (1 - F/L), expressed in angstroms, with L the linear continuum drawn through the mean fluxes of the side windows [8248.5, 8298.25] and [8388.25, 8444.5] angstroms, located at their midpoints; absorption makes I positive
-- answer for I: 0.3 angstroms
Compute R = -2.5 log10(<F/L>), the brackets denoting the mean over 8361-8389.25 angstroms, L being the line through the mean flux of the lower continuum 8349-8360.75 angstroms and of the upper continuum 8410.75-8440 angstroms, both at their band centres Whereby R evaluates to 0.01 mag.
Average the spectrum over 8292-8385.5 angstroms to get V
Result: 8.06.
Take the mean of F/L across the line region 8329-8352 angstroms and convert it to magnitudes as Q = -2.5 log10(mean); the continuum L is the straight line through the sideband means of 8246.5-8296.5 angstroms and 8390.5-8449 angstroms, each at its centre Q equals -0.01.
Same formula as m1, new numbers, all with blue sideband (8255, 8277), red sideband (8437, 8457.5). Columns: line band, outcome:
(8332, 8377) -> -0.042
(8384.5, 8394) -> 0.022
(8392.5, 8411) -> -0.056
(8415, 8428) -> -0.041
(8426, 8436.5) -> -0.029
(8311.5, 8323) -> -0.024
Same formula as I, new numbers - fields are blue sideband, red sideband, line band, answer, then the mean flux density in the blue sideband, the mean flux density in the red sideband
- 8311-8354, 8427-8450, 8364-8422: -1.1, 8.09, 7.58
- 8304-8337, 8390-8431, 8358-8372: -0.3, 8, 7.96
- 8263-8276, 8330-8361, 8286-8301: 0.2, 8.2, 8.14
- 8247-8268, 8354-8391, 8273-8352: 0.1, 8.24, 7.95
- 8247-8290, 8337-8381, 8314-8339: 0.4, 8.21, 8.14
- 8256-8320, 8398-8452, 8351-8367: -0.4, 8.14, 7.79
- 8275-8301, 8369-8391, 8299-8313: 0.2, 8.16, 7.81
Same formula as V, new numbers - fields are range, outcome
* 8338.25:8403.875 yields 8.01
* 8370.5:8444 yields 7.82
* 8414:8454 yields 7.64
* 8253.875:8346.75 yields 8.12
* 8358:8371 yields 8.17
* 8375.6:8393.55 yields 7.67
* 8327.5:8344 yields 8.07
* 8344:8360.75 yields 8.15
